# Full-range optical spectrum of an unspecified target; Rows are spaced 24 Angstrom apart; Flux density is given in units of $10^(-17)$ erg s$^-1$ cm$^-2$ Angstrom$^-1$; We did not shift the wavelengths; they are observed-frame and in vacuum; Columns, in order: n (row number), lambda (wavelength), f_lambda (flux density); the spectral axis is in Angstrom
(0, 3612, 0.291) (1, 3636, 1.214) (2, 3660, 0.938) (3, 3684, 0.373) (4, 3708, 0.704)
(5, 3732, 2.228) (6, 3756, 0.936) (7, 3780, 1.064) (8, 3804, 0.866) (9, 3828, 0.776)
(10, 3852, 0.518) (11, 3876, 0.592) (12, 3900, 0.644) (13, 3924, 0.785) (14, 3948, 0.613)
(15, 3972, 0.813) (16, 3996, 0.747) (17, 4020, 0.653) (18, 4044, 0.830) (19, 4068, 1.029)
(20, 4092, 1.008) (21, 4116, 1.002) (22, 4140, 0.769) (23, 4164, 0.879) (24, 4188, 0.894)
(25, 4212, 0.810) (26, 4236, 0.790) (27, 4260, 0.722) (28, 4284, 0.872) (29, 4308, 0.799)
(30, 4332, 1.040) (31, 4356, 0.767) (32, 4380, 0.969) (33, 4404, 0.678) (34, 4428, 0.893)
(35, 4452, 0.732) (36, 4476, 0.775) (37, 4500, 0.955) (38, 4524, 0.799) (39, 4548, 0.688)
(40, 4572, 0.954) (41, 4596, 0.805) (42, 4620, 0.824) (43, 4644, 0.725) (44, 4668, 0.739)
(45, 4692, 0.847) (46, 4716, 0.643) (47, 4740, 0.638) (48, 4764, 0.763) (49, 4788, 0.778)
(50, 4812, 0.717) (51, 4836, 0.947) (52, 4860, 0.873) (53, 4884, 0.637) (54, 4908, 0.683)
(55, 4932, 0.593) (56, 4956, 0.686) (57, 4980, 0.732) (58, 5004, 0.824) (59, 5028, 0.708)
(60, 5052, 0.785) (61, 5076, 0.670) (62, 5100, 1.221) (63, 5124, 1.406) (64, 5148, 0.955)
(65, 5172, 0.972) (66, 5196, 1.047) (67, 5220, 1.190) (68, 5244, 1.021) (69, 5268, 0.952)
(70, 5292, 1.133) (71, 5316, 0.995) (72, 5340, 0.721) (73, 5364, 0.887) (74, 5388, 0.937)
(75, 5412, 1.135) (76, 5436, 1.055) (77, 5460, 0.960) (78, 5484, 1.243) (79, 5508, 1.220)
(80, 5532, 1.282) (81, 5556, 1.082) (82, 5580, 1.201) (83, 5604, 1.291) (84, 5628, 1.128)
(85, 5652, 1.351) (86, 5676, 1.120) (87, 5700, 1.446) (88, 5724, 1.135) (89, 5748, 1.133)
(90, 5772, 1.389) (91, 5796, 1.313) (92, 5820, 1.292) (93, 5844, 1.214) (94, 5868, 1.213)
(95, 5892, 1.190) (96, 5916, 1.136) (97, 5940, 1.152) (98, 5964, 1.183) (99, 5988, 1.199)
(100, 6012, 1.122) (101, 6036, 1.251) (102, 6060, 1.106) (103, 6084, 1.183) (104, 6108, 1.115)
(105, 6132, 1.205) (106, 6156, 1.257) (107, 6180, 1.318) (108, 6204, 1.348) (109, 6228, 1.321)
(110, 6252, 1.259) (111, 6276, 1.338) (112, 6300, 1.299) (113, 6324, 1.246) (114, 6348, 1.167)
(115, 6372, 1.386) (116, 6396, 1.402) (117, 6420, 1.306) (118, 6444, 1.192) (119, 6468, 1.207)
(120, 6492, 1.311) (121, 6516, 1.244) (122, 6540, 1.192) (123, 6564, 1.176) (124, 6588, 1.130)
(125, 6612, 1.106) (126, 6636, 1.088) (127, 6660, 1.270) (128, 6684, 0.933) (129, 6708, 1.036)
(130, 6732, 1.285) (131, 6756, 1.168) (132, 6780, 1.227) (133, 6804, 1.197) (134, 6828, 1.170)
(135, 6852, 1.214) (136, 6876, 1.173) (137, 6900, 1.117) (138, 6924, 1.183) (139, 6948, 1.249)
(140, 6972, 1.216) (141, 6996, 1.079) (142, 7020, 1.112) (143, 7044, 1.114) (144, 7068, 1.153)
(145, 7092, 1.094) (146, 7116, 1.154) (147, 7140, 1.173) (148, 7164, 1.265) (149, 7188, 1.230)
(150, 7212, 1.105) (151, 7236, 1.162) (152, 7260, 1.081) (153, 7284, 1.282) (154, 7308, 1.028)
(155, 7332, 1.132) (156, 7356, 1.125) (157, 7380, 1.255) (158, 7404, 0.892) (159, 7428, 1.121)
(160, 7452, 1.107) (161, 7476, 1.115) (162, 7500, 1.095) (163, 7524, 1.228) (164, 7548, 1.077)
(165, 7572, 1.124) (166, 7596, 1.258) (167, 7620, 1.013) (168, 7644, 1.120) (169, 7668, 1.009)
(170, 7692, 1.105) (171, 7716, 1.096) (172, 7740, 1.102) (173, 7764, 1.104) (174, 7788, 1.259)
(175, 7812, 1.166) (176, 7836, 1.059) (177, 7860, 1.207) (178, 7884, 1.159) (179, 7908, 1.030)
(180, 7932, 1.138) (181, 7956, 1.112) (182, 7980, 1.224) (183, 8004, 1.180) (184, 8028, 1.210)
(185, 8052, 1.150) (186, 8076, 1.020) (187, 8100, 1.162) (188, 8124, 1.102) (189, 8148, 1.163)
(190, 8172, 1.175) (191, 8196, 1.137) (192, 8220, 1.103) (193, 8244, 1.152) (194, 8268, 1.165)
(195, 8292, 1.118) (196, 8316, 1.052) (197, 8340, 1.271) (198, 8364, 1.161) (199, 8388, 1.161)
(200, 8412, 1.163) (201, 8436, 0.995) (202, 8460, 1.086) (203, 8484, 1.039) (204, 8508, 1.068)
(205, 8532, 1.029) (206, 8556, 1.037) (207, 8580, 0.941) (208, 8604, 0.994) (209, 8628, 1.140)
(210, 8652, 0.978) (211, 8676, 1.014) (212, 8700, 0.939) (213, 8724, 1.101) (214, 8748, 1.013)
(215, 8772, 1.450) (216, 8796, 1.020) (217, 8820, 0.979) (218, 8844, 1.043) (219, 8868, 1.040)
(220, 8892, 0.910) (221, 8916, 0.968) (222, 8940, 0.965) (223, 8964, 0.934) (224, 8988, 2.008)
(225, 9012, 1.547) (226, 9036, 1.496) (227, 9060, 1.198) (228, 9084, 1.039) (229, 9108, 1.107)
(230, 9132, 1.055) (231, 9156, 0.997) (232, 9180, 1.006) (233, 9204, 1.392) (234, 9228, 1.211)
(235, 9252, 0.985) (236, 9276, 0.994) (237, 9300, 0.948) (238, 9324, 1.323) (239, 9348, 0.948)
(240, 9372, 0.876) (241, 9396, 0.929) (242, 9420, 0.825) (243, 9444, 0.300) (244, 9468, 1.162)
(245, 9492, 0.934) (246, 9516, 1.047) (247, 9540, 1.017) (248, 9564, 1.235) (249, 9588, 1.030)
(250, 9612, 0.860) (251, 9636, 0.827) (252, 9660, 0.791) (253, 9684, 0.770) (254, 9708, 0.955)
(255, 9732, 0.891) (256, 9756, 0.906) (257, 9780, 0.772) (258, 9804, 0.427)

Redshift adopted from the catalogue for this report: 0.37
